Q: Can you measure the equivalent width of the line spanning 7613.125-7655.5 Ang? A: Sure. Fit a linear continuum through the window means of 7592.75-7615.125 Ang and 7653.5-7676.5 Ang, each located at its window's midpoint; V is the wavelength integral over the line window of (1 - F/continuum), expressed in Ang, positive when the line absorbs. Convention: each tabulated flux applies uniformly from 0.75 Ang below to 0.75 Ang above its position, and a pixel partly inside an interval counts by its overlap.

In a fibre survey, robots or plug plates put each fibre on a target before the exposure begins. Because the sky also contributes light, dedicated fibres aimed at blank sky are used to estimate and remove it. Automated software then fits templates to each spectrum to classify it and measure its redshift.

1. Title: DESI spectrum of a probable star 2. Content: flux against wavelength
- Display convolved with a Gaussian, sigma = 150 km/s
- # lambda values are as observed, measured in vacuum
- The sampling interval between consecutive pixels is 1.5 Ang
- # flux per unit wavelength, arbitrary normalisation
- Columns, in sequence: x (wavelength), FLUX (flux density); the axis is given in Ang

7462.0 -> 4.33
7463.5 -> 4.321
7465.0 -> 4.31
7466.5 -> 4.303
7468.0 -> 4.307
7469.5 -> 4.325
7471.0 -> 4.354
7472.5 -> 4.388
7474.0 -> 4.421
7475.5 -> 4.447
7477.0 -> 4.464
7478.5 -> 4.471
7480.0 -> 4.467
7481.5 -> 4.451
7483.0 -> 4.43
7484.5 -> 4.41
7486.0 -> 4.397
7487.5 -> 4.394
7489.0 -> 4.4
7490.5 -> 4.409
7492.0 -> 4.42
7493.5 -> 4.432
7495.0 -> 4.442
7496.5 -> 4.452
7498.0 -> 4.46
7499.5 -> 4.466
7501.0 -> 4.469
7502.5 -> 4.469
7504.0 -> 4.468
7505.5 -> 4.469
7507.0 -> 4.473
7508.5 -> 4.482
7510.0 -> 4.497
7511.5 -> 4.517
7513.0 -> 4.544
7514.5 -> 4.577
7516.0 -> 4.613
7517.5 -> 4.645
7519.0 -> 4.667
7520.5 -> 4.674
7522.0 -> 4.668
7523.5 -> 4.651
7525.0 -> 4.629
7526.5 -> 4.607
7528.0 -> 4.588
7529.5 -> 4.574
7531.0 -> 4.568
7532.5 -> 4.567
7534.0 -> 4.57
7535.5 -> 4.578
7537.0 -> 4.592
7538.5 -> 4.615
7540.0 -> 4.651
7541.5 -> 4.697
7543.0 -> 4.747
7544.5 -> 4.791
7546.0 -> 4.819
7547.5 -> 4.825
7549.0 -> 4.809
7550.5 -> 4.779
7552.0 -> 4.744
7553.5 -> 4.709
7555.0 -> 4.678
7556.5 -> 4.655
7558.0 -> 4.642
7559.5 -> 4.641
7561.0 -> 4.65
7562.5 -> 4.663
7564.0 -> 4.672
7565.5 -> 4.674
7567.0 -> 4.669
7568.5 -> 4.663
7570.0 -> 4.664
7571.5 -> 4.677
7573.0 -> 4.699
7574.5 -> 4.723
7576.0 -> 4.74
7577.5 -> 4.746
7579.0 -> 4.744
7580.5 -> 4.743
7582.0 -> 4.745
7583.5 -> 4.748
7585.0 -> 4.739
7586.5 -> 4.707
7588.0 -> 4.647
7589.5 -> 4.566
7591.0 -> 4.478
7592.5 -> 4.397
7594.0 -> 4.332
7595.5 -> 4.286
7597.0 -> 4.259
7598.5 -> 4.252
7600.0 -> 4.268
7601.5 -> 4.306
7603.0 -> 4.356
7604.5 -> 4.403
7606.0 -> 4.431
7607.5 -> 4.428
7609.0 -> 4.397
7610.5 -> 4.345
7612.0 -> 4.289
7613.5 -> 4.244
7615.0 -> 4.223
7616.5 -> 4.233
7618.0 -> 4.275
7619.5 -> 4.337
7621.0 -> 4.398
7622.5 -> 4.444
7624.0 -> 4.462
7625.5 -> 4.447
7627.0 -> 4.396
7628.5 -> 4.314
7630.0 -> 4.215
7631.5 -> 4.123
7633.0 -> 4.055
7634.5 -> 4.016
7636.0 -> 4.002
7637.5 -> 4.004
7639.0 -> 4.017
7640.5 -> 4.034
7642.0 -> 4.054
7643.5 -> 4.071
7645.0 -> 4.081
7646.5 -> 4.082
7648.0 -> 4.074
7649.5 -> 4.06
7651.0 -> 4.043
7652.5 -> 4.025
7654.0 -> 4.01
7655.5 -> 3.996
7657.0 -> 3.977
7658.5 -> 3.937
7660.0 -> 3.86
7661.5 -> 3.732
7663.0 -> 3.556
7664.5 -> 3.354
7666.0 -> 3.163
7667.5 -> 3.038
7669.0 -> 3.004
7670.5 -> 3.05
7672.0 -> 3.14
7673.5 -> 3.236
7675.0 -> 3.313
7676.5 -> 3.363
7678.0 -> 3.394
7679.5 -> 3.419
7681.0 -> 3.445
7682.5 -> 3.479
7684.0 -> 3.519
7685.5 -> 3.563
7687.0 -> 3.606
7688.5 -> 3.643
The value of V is -2.8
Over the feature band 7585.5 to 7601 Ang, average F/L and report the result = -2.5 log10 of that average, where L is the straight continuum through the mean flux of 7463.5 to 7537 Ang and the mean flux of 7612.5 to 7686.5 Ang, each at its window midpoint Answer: -0.08 mag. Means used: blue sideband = 4.49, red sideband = 3.86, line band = 4.42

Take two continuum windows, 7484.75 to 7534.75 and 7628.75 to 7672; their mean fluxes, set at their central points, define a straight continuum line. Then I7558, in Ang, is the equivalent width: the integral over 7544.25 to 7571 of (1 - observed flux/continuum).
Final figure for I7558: -2.6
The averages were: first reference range 4.52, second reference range 3.84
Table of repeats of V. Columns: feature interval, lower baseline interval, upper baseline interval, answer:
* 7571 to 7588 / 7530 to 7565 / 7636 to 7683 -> -1.3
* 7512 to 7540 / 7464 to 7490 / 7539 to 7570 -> -0.1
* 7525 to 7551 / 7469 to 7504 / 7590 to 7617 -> -1.7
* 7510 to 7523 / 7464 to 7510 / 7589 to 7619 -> -0.6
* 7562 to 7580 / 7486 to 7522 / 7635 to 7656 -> -1.7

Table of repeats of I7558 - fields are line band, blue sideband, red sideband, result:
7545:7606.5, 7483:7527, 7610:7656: -4.1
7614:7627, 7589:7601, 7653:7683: -1.0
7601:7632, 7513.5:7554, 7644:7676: -2.6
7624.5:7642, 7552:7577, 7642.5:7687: -0.9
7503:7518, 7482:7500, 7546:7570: -0.1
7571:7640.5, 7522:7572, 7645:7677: -4.5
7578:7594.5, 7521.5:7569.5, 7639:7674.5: -1.2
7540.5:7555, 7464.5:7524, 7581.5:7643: -1.2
